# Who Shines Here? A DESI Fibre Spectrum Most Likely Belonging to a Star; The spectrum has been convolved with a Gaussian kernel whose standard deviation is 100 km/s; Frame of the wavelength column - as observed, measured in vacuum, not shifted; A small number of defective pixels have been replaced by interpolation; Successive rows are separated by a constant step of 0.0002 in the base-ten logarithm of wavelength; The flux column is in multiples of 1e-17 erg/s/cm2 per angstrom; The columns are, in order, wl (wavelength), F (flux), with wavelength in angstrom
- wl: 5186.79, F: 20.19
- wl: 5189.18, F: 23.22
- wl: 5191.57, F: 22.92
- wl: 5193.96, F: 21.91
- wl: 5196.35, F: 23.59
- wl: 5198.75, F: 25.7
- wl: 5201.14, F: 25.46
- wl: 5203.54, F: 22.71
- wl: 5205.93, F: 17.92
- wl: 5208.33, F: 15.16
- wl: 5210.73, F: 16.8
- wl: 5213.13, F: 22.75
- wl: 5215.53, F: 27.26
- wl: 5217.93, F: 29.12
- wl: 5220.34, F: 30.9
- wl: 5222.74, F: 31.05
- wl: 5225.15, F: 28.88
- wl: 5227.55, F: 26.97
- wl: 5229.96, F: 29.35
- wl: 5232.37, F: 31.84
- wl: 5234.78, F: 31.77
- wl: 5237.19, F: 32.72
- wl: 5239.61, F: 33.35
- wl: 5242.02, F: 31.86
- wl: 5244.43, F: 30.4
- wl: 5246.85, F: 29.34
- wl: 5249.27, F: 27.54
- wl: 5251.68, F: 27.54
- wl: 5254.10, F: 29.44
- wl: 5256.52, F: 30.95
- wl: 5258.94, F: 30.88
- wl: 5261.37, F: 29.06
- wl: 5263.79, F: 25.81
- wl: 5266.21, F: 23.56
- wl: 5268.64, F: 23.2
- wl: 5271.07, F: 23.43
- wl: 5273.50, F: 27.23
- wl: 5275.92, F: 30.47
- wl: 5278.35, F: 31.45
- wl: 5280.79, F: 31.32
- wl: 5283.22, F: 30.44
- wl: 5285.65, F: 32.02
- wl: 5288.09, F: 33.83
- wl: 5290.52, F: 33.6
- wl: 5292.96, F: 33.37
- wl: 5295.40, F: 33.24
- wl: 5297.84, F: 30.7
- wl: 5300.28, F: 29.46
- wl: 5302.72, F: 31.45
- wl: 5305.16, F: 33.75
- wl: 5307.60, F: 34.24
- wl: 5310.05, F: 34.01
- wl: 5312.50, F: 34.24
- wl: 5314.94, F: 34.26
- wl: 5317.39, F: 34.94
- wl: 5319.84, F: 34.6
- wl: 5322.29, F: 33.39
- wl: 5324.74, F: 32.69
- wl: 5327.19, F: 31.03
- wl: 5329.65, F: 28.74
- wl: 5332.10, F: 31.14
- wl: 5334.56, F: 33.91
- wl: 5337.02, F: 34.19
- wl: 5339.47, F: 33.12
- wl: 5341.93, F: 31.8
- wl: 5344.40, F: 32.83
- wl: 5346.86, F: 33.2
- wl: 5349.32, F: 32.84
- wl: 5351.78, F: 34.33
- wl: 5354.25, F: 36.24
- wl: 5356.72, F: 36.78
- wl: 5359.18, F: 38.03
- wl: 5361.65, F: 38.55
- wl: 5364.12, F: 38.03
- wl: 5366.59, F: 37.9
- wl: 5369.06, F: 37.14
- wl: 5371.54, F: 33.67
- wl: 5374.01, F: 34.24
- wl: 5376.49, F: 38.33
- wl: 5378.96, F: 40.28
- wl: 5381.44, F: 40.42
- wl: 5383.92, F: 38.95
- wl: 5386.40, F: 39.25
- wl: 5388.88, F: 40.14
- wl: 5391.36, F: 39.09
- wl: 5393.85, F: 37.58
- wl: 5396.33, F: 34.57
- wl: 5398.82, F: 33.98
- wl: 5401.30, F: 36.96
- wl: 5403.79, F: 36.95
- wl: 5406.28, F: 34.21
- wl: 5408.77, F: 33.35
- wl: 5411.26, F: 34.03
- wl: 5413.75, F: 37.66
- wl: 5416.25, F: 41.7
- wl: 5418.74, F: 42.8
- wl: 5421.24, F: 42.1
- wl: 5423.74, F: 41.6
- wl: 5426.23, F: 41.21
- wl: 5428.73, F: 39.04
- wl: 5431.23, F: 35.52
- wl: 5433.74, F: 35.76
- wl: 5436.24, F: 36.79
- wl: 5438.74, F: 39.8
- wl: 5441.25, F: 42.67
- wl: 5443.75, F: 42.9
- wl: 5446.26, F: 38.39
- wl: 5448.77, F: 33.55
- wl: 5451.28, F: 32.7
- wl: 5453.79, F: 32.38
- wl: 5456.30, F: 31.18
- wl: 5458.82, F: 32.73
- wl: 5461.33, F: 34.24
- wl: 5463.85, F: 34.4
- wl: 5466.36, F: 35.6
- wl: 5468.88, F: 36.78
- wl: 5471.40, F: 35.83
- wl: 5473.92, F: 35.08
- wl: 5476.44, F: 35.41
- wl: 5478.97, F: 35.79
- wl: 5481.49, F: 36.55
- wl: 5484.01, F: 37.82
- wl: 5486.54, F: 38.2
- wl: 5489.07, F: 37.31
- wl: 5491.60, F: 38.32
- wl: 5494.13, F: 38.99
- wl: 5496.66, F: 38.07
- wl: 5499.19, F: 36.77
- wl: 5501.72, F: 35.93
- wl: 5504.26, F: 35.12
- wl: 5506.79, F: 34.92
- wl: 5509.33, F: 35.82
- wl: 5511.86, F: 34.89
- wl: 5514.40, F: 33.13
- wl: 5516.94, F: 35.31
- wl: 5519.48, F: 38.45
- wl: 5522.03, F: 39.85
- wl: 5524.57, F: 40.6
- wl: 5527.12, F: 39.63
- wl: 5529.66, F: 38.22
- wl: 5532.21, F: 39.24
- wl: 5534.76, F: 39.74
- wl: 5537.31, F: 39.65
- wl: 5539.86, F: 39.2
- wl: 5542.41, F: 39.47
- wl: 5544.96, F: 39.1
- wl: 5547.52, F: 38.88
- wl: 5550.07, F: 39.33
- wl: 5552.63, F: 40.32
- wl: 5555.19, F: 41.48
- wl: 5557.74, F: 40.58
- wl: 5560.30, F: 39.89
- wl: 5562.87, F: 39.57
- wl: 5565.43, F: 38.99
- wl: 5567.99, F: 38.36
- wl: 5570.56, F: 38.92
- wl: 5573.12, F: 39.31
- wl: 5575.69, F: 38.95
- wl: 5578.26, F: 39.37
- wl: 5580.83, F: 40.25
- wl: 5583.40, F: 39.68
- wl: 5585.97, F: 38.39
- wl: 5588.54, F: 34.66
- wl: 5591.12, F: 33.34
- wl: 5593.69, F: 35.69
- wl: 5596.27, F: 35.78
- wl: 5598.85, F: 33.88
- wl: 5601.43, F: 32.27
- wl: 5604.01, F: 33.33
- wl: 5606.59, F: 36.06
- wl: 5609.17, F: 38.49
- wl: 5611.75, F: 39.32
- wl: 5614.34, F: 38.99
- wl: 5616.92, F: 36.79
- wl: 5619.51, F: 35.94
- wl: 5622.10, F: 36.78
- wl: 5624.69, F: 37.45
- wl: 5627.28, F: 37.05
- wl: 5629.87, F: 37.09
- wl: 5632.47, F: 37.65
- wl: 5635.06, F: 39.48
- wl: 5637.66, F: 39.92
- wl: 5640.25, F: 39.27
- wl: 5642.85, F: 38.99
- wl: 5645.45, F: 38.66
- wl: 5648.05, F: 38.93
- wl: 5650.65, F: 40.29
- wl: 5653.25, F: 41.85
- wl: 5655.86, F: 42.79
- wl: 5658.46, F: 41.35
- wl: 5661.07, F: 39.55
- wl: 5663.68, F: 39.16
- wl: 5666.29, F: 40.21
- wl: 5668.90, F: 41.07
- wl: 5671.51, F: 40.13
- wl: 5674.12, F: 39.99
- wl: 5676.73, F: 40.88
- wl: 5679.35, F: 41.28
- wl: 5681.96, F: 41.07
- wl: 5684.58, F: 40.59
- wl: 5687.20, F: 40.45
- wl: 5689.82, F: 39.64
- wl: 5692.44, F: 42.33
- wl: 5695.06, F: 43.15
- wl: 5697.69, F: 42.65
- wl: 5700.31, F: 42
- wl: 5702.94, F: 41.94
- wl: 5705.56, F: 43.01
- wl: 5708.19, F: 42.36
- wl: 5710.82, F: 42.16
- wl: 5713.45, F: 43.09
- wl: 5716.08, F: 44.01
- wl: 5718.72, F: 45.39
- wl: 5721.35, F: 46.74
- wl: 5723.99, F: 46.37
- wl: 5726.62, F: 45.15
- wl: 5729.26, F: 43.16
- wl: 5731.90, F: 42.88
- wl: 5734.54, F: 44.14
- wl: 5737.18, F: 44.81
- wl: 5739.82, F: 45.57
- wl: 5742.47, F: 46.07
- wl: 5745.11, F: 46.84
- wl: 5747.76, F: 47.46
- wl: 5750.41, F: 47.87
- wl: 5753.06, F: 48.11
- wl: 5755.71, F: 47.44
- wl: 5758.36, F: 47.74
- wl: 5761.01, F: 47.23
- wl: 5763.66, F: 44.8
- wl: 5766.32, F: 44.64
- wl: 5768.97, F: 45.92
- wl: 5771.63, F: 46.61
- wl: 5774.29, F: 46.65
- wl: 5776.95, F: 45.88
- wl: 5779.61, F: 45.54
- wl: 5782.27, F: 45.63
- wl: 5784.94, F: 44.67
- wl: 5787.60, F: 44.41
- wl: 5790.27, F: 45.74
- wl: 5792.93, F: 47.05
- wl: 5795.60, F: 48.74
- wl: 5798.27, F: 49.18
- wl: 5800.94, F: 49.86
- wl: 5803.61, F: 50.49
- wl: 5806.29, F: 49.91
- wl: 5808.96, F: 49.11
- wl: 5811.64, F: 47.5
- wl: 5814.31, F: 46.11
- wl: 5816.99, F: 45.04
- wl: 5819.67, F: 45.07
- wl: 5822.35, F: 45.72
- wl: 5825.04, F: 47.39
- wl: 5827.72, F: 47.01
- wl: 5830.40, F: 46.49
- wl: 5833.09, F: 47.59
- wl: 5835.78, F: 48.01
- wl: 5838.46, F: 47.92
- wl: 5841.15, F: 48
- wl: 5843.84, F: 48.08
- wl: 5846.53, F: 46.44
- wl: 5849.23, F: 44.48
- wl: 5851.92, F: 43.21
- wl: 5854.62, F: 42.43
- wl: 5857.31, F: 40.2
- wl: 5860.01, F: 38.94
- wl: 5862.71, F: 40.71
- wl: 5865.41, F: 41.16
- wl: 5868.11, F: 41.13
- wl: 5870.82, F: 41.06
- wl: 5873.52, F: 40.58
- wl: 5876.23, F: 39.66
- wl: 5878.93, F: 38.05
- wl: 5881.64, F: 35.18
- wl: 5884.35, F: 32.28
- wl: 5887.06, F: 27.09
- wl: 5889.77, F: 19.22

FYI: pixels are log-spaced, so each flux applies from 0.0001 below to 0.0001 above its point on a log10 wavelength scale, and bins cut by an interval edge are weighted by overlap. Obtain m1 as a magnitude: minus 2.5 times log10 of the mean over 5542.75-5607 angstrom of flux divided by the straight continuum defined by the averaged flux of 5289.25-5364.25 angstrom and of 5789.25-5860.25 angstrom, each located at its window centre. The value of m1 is 0.06 mag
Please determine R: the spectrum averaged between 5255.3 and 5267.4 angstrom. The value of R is 28.1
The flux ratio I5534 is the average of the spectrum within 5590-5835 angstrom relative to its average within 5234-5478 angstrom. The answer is 1.25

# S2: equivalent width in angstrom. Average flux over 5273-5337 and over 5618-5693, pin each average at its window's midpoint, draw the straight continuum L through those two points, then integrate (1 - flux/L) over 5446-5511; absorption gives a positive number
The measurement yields 0.6 angstrom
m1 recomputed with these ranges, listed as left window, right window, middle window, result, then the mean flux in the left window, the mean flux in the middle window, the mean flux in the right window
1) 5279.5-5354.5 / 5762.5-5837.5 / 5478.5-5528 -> 0.033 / 32.8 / 37.1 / 46.8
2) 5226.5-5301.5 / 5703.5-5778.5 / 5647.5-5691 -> 0.065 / 29.9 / 40.6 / 45.4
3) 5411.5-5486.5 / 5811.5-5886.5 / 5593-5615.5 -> 0.101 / 37.1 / 36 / 43.2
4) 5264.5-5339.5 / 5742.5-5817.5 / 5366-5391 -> -0.124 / 31.5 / 38.1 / 47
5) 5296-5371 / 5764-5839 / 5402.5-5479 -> 0.000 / 33.9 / 36.9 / 46.9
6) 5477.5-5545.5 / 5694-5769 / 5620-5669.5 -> 0.074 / 37.6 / 39.3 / 44.9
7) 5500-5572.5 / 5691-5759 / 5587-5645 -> 0.120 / 38.4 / 36.8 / 44.7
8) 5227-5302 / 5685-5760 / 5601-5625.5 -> 0.118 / 29.9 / 36.7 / 44.3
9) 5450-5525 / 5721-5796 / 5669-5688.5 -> 0.060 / 35.9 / 40.7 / 46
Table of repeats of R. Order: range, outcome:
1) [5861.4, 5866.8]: 41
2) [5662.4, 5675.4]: 40.1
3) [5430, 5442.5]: 38.1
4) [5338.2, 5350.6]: 32.8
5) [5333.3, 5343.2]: 33.2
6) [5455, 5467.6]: 33.6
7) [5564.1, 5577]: 38.9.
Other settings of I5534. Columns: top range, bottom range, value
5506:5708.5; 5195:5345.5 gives 1.31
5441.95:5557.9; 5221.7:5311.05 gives 1.23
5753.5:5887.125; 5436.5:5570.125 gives 1.20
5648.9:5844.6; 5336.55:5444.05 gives 1.20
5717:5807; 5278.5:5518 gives 1.30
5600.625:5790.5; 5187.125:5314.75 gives 1.48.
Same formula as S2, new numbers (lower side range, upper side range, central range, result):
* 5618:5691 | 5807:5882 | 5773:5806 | -3.27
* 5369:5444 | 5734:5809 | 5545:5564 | 0.77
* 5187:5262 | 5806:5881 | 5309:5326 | -2.56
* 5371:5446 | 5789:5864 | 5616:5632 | 2.08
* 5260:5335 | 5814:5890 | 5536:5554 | -1.71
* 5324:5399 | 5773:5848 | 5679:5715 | 1.91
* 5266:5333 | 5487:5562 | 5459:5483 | 0.78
